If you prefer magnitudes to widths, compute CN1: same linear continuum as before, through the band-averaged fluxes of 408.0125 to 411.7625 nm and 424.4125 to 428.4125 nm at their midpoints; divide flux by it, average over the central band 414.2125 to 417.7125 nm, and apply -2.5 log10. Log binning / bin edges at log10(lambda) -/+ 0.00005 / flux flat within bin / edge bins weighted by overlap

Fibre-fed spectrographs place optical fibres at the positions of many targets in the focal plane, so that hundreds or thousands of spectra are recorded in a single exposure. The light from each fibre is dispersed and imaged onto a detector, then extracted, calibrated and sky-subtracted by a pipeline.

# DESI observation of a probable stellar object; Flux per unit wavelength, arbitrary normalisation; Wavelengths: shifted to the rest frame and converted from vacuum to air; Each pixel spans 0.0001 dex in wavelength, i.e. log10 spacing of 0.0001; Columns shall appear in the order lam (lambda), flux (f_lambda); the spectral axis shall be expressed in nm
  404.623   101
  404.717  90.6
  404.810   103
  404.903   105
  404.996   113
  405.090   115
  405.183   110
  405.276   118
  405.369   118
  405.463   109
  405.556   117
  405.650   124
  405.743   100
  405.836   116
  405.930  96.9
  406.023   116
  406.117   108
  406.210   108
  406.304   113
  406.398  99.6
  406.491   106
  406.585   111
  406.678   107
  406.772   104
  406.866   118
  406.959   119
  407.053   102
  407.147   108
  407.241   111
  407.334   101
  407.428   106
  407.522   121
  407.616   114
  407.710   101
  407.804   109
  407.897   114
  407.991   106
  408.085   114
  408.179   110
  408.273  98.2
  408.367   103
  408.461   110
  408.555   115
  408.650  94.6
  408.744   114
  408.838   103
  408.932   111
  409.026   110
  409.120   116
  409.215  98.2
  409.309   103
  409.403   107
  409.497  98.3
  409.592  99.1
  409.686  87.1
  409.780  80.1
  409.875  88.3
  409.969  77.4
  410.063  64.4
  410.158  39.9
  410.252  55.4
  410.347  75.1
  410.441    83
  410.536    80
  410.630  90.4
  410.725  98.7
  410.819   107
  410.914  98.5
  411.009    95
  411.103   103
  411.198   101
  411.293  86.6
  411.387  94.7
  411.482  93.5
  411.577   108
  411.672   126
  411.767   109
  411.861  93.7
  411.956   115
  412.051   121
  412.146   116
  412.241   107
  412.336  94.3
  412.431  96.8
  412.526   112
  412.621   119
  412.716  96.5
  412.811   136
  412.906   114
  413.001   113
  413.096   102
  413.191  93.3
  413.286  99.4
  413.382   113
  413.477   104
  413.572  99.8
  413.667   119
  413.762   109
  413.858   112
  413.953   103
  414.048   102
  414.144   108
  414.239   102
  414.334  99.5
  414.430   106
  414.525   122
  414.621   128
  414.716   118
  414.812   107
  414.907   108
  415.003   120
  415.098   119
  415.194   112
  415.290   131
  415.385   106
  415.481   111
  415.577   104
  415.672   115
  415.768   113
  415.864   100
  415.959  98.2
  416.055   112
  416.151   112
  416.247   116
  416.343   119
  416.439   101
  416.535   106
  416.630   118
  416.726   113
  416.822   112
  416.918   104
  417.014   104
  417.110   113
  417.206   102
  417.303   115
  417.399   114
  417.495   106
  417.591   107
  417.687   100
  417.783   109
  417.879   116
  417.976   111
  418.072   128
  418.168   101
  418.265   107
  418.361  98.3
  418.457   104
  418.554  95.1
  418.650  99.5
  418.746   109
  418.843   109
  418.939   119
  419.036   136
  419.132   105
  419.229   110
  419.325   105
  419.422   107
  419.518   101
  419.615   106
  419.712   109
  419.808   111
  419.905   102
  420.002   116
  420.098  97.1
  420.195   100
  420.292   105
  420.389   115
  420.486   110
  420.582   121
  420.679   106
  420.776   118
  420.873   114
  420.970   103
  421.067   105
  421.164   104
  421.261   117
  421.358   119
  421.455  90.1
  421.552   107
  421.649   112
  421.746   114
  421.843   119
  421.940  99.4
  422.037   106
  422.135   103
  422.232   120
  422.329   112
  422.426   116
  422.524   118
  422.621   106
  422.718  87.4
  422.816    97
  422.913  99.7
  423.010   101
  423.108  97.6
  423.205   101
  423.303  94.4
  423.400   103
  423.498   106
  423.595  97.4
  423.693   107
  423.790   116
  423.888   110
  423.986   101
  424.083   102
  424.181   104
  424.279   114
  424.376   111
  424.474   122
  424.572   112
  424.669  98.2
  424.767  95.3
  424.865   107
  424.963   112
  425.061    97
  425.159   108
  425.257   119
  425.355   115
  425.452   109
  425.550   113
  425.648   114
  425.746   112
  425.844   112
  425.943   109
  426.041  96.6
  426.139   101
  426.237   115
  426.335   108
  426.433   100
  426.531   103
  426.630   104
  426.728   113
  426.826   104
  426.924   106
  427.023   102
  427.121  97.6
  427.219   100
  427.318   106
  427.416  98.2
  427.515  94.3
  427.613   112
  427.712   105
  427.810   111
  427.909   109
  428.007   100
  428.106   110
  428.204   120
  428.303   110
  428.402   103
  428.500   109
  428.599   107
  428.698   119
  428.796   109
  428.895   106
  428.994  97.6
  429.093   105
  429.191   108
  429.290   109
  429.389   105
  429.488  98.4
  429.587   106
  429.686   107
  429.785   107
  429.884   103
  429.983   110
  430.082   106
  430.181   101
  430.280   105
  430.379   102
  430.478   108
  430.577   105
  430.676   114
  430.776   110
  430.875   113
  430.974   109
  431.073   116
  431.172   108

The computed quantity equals -0.11 mag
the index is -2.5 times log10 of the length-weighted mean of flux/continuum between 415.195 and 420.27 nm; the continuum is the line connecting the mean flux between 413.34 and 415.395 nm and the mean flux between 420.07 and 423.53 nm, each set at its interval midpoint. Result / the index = 0.00 mag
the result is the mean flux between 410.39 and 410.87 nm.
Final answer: 91.8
